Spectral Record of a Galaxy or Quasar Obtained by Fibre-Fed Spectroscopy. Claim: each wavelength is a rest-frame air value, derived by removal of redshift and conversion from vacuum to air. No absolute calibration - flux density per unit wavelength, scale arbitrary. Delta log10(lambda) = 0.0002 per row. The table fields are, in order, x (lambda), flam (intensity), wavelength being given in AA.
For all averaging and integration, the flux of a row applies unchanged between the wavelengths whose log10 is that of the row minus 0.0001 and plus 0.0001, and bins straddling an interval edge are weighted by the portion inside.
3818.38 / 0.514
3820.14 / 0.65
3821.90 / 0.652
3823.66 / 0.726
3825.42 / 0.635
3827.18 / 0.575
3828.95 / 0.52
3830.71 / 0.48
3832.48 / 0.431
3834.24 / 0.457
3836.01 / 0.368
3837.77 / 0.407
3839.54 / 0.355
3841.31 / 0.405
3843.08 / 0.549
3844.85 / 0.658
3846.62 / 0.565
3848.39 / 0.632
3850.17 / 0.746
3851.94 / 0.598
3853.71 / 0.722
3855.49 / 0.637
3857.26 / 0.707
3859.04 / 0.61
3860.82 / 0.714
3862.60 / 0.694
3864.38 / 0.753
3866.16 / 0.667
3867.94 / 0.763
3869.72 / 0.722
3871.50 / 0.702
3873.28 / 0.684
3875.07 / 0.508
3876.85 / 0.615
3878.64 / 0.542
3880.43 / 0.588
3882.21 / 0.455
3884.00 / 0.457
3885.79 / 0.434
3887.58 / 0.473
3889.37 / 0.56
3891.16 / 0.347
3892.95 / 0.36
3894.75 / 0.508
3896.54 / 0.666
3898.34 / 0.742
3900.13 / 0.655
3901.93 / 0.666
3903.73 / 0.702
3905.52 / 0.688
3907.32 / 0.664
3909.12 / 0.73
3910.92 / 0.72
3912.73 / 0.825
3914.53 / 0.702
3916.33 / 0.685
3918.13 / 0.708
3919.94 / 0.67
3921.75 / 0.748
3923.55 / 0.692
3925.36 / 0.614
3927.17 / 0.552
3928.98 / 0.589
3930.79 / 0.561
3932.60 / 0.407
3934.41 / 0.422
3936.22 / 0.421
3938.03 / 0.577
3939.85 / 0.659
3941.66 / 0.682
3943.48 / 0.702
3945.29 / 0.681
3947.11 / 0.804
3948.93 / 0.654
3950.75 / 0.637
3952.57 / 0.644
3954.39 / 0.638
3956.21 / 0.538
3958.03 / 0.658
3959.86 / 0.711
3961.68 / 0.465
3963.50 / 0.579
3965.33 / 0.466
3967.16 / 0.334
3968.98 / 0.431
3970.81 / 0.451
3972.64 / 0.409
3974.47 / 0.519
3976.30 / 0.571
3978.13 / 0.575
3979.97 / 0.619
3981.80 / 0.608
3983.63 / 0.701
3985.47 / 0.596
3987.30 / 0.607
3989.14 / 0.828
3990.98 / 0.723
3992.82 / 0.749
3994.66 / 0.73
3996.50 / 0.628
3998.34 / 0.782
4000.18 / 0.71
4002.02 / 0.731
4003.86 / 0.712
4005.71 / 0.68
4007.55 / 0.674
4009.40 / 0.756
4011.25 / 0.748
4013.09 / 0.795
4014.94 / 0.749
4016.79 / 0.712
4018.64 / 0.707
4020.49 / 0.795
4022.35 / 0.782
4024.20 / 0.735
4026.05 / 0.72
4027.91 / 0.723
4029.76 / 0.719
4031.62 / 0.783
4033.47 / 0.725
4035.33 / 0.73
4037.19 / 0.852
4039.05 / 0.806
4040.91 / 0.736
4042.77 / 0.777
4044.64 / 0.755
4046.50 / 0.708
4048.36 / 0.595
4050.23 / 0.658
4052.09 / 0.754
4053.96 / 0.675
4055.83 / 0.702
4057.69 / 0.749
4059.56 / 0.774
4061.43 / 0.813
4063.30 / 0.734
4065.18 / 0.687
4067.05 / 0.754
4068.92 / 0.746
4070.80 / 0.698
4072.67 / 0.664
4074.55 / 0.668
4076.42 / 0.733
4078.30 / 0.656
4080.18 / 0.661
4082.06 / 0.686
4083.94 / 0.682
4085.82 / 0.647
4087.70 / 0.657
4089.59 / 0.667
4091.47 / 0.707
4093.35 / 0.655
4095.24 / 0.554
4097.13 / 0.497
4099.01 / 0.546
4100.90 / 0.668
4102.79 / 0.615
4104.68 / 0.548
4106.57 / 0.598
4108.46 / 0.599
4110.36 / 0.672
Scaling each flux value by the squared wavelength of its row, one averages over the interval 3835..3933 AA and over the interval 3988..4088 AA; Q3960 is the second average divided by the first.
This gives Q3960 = 1.3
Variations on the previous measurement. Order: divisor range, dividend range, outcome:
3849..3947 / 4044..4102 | 1.19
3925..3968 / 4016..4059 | 1.32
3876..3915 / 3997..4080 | 1.32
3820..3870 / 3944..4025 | 1.17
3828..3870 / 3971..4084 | 1.31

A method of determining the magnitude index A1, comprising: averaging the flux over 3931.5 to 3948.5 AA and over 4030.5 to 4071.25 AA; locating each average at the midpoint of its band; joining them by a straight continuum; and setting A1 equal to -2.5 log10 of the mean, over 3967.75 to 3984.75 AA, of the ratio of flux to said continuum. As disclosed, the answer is 0.19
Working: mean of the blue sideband 0.597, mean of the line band 0.539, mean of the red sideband 0.737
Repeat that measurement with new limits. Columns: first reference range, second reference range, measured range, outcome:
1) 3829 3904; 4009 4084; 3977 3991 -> 0.04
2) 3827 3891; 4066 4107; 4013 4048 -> -0.19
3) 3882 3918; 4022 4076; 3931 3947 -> 0.11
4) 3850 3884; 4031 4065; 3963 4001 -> 0.18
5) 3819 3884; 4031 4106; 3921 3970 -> 0.09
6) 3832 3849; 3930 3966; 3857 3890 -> -0.19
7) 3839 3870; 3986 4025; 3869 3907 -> 0.15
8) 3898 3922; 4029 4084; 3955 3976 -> 0.36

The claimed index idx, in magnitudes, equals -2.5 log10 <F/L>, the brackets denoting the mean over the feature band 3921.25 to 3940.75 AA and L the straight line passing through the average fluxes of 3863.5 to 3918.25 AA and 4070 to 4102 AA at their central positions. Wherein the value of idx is 0.12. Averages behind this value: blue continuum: 0.621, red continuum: 0.649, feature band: 0.564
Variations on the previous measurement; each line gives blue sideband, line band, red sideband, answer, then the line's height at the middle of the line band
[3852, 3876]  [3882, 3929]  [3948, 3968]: 0.02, 0.634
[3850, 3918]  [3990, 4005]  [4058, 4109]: -0.11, 0.65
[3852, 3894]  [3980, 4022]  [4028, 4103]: -0.08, 0.664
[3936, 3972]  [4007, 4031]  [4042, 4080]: -0.12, 0.664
